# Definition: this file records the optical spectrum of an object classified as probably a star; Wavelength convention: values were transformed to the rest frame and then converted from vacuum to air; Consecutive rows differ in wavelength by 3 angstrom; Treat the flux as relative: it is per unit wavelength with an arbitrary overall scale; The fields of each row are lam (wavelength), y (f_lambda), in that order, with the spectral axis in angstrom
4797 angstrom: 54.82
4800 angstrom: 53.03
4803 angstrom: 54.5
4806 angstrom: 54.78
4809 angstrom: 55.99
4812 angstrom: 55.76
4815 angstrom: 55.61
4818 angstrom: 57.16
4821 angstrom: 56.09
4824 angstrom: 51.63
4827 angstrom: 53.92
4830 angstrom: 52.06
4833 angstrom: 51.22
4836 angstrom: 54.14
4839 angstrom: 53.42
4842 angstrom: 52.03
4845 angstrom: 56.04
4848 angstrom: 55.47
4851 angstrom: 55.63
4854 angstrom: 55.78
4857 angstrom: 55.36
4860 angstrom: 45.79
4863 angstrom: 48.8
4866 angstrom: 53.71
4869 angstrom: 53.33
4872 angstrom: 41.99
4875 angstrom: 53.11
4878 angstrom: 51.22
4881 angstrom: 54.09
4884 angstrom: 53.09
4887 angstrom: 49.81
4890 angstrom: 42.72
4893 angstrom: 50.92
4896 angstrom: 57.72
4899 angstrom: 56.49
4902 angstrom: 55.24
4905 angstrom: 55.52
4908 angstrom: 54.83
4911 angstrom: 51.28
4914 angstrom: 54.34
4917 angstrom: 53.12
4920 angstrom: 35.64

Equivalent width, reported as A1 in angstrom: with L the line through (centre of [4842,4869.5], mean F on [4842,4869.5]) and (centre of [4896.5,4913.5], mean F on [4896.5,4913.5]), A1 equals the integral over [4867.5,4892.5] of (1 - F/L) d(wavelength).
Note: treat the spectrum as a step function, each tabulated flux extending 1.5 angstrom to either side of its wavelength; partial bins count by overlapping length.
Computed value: 1.9 angstrom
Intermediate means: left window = 53.3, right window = 54.8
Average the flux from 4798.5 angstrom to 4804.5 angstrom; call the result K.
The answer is 53.8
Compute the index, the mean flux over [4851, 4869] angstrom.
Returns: 52.3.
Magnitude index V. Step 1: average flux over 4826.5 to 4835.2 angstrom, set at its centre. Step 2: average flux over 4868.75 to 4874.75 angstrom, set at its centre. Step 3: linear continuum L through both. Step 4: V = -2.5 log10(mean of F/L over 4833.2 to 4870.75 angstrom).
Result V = -0.068 mag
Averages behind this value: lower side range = 52.4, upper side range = 47.6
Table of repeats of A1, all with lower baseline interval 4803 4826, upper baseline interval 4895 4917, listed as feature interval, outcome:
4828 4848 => 0.6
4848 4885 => 2.1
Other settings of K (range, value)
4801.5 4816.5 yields 55.3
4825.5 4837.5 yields 52.8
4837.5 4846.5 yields 53.8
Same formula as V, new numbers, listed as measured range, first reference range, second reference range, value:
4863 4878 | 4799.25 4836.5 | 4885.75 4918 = 0.063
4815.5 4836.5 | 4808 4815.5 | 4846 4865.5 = 0.021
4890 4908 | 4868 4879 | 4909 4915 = -0.047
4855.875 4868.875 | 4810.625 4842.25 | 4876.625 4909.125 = 0.048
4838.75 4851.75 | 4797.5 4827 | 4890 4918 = -0.001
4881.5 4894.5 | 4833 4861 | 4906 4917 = 0.086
